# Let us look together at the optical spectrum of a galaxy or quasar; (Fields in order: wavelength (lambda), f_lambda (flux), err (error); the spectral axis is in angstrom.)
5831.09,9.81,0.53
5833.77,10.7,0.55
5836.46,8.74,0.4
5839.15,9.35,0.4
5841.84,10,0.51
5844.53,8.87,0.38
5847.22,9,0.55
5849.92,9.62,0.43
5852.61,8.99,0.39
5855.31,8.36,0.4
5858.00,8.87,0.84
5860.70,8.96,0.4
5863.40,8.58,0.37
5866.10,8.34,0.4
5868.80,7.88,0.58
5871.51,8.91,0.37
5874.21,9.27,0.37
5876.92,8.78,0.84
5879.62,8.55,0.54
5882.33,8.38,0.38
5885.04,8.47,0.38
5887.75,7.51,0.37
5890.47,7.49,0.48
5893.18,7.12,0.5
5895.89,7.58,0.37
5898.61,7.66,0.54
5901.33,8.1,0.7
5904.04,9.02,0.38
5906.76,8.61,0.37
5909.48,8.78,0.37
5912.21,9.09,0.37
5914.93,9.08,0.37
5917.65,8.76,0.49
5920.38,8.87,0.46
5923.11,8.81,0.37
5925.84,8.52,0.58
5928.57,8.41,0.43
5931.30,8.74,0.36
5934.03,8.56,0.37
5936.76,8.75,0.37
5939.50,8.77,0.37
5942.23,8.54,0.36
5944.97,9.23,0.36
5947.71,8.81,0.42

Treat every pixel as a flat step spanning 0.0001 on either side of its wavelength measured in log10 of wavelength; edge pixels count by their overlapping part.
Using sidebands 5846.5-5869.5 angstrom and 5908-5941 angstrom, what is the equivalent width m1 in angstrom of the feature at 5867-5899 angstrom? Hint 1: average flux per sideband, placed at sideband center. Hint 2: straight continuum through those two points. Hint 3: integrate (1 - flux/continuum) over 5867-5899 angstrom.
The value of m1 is 2.2 angstrom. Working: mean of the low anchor 8.75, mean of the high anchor 8.76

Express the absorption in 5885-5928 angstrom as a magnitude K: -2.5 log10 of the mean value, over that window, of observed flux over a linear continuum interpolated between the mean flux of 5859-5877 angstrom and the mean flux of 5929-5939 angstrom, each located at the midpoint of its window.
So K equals 0.04 mag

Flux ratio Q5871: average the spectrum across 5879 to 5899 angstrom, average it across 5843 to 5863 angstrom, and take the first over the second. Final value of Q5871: 0.9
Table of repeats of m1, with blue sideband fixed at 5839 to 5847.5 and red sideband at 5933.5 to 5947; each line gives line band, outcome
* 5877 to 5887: 0.74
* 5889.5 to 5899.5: 1.76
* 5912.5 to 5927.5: 0.14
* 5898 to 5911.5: 0.72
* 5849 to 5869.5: 1.20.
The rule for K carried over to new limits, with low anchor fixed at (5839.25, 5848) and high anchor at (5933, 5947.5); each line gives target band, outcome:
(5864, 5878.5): 0.065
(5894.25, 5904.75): 0.127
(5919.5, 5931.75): 0.026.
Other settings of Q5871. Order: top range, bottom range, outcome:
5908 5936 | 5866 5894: 1.06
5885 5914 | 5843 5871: 0.93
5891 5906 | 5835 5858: 0.87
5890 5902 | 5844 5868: 0.86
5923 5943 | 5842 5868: 0.97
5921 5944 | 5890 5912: 1.07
